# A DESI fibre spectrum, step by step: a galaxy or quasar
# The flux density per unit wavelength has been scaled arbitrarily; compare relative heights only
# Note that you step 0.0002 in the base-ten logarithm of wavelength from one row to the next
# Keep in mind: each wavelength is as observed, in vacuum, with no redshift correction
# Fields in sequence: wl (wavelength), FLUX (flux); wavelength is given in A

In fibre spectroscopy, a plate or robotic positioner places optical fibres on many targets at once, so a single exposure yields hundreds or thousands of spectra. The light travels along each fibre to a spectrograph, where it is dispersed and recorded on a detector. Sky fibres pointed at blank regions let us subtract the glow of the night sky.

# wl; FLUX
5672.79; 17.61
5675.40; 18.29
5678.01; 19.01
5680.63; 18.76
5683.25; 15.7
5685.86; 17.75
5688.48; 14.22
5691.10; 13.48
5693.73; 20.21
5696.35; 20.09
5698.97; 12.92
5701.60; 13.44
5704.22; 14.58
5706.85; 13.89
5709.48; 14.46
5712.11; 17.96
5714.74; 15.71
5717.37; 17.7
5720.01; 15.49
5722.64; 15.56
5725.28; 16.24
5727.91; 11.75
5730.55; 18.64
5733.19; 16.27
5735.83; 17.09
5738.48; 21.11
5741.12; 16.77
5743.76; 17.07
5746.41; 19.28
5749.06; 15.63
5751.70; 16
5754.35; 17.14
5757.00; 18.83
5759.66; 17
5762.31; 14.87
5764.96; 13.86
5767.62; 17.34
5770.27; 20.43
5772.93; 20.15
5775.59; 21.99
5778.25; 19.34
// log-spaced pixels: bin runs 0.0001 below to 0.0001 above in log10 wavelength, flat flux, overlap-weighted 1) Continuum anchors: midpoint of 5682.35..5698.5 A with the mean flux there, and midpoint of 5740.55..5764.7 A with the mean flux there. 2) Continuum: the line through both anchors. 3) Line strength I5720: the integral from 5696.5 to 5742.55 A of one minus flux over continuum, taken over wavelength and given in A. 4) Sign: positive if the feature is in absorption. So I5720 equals 2.2 A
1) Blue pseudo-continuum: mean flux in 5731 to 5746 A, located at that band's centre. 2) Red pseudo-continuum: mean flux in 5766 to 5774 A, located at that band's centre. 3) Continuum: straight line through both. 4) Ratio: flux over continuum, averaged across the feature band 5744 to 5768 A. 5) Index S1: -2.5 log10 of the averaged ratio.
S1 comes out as 0.11 mag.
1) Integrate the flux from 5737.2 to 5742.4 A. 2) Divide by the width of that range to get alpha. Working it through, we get 19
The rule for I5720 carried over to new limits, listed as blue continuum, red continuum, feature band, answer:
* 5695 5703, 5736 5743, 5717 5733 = 1.47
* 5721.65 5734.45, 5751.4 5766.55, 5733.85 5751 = -1.85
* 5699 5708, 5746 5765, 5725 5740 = -1.44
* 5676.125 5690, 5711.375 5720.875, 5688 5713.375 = 1.98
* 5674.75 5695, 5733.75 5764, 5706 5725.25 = 1.46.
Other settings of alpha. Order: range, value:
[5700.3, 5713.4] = 14.9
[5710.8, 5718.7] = 17.1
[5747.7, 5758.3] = 16.9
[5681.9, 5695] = 16.3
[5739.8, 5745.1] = 16.9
